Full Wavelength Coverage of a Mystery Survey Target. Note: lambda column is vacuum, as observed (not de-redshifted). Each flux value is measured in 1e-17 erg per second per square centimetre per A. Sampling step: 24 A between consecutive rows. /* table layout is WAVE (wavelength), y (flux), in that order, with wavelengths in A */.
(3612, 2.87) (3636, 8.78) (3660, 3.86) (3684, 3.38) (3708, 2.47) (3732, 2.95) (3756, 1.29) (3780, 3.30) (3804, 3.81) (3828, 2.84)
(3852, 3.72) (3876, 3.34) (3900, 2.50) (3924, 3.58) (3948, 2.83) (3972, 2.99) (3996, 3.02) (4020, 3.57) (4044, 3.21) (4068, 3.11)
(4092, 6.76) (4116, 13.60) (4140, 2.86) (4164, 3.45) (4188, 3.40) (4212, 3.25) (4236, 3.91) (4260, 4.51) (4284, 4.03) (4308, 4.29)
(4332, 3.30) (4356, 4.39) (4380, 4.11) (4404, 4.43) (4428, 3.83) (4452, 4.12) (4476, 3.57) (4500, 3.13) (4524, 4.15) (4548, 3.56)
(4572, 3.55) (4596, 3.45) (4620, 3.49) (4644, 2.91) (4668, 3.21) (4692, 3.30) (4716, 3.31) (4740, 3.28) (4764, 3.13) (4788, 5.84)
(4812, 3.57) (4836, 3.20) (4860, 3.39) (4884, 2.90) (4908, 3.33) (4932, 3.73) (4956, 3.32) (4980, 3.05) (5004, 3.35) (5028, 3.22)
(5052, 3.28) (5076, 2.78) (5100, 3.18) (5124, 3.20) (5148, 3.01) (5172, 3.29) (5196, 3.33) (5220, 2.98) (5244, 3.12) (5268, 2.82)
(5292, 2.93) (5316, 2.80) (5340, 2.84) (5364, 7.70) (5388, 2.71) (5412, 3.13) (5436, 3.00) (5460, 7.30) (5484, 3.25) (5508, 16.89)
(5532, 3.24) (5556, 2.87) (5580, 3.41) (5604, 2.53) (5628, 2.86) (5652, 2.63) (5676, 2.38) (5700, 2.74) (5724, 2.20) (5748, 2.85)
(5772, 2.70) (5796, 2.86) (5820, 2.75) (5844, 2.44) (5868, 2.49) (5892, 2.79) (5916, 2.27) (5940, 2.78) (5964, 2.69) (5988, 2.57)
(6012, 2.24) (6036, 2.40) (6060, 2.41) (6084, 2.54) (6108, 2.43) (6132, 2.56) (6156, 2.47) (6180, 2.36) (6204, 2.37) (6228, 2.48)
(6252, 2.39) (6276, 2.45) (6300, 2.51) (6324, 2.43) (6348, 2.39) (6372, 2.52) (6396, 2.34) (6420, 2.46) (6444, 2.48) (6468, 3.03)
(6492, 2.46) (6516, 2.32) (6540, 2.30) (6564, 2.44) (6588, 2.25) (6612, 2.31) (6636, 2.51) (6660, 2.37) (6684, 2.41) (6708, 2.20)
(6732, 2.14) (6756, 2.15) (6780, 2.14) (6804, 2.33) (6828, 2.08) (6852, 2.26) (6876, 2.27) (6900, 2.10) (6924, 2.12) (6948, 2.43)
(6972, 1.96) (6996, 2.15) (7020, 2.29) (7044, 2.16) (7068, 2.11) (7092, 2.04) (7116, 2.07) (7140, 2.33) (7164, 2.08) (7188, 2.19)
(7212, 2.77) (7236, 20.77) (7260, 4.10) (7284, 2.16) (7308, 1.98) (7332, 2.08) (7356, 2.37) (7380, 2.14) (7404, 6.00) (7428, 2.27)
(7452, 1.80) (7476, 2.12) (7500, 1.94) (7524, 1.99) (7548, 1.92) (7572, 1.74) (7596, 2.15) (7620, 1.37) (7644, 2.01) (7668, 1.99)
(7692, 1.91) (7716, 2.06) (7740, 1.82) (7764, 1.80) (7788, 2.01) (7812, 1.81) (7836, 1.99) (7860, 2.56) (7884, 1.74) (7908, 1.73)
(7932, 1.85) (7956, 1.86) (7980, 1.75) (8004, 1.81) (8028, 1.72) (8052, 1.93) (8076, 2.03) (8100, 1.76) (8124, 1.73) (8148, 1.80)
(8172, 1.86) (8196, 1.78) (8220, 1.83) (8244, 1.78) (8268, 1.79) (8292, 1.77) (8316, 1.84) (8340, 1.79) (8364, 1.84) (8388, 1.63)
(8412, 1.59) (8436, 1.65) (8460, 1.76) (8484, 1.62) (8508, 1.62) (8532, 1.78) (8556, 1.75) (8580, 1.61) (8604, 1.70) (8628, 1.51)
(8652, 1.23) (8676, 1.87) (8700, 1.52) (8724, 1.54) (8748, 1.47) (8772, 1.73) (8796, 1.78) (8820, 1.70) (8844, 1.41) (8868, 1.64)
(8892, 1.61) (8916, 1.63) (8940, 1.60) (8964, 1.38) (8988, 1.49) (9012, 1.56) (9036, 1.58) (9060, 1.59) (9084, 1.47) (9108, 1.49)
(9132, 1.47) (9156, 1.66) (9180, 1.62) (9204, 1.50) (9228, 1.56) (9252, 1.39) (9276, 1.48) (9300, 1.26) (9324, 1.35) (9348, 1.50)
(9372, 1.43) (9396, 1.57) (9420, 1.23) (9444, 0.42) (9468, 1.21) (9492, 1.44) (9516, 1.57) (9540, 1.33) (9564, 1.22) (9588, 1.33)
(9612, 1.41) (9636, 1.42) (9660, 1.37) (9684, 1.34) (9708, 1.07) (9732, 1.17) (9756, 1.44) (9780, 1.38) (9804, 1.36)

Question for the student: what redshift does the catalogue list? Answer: 0.10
